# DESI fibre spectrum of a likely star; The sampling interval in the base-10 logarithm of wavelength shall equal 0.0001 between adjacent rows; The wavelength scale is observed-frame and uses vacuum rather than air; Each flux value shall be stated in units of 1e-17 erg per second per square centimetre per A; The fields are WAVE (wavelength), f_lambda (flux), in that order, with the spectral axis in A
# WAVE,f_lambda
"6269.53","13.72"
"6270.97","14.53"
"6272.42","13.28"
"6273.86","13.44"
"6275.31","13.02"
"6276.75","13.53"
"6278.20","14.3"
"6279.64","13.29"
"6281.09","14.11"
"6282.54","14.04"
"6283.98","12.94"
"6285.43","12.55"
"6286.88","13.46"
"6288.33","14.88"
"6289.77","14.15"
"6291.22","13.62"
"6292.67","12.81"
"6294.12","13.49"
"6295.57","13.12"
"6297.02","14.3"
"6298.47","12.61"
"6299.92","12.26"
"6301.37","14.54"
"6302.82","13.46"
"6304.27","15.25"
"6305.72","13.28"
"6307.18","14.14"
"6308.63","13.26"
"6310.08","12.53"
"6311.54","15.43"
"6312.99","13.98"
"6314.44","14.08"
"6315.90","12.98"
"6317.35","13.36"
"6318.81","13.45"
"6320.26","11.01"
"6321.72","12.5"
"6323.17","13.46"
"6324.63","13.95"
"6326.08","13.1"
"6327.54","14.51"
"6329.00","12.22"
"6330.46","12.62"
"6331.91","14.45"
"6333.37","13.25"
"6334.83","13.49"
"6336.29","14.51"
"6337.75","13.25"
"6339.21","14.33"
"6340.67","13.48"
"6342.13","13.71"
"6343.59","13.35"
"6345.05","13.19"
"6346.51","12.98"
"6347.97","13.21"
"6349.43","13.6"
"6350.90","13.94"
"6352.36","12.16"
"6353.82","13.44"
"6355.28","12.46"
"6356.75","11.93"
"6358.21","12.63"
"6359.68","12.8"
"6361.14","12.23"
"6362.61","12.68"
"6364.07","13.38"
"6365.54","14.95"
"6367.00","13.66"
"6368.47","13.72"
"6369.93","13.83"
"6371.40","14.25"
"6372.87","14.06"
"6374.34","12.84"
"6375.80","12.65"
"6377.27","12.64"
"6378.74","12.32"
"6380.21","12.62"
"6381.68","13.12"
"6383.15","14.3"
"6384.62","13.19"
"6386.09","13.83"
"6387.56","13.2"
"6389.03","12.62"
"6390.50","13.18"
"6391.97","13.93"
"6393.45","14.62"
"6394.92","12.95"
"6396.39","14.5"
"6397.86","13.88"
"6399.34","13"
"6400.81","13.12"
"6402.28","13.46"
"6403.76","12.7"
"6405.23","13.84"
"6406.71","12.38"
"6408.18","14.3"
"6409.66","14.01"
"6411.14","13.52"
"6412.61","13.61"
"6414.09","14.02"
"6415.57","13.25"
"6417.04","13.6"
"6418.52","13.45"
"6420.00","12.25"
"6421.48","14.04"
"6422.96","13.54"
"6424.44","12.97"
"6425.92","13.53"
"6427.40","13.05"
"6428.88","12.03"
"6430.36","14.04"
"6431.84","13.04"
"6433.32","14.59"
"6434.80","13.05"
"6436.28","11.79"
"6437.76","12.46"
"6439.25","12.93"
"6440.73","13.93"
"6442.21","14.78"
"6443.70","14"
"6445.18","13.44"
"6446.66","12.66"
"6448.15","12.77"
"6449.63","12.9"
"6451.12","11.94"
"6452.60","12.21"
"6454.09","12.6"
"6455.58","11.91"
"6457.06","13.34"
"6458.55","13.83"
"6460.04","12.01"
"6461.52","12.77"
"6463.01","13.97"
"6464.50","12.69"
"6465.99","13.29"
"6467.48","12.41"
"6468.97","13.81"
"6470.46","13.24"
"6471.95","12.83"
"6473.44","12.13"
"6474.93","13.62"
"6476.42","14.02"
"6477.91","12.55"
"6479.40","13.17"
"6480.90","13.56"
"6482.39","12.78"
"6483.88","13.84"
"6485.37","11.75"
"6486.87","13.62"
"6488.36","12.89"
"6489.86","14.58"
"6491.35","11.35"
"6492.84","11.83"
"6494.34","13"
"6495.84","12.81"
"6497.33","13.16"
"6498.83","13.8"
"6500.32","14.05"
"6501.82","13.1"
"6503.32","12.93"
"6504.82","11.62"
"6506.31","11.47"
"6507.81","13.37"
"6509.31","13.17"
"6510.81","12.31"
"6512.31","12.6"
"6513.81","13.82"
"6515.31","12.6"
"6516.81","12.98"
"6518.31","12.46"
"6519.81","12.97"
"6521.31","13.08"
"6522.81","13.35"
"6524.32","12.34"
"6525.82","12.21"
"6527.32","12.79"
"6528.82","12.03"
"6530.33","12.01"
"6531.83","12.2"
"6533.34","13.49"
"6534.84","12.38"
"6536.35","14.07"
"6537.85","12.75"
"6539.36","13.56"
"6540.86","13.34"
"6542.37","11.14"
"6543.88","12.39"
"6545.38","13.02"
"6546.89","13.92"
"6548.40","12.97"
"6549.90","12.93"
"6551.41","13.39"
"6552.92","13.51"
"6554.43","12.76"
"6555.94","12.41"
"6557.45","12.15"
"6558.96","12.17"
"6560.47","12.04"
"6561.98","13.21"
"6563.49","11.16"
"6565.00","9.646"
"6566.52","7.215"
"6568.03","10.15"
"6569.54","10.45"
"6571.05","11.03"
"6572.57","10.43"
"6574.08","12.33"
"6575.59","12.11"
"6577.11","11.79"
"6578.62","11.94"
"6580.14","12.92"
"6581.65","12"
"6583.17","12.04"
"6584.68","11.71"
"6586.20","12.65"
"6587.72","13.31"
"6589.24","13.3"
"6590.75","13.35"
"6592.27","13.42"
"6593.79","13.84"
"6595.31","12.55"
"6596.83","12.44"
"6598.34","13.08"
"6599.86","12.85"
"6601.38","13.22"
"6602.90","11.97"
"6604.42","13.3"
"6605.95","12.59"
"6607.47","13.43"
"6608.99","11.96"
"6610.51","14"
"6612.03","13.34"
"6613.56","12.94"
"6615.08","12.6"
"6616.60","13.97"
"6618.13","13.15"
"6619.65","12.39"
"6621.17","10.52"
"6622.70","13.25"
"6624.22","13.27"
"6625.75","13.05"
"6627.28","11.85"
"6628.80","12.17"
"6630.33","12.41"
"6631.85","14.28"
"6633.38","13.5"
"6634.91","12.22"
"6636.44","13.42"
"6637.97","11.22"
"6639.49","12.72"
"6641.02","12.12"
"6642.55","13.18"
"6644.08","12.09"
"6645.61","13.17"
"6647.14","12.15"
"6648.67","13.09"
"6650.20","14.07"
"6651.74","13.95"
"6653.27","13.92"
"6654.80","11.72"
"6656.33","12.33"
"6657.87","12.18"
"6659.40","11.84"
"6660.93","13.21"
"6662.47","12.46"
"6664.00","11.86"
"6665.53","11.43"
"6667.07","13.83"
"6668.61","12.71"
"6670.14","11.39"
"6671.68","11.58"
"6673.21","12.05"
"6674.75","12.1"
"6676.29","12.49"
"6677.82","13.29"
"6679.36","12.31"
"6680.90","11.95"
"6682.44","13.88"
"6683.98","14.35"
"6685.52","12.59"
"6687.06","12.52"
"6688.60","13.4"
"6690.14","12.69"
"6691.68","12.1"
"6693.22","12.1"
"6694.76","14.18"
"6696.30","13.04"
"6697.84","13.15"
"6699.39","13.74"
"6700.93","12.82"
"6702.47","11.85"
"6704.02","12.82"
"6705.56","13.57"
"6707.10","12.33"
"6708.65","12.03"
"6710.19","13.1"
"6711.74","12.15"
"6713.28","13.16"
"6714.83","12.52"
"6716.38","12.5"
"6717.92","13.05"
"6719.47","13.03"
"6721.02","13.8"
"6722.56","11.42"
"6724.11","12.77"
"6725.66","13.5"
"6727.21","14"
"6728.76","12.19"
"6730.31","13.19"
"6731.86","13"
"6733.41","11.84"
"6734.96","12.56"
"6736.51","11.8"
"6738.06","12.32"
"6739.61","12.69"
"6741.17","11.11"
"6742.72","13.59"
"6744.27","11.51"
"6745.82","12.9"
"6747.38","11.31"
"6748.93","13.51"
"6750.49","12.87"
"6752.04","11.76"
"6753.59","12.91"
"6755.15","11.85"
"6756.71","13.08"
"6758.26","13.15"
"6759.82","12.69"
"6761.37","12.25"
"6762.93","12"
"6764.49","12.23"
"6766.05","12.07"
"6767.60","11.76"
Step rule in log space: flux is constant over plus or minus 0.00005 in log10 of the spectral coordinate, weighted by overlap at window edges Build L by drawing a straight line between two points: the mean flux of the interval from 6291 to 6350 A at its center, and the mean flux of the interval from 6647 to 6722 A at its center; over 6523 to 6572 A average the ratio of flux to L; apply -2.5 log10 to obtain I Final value 0.07 mag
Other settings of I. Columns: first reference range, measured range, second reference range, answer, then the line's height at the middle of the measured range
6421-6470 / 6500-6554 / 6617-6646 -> 0.005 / 12.9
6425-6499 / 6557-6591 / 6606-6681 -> 0.101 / 12.8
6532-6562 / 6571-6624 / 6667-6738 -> 0.014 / 12.8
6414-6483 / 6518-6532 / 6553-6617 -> 0.008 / 12.7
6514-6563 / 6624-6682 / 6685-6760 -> 0.011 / 12.7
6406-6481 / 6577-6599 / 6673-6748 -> 0.017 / 12.9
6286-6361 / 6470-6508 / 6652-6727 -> 0.011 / 13.1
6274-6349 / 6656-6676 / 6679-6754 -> 0.051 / 12.8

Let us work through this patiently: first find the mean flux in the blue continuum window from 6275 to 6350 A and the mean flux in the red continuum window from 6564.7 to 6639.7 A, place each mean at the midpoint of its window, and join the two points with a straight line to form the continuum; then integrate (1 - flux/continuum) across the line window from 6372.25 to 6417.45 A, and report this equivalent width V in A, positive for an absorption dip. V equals -0.7 A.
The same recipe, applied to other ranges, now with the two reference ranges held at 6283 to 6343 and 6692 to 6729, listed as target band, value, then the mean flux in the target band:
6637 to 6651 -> 0.34 A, 12.7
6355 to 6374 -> 0.20 A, 13.3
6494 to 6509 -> 0.31 A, 12.9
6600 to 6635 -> 0.44 A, 12.9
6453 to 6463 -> 0.35 A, 12.8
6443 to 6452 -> 0.24 A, 12.9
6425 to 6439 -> 0.27 A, 13.1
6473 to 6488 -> 0.14 A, 13.1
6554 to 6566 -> 1.17 A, 11.8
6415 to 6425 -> 0.02 A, 13.3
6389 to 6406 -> -0.18 A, 13.5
